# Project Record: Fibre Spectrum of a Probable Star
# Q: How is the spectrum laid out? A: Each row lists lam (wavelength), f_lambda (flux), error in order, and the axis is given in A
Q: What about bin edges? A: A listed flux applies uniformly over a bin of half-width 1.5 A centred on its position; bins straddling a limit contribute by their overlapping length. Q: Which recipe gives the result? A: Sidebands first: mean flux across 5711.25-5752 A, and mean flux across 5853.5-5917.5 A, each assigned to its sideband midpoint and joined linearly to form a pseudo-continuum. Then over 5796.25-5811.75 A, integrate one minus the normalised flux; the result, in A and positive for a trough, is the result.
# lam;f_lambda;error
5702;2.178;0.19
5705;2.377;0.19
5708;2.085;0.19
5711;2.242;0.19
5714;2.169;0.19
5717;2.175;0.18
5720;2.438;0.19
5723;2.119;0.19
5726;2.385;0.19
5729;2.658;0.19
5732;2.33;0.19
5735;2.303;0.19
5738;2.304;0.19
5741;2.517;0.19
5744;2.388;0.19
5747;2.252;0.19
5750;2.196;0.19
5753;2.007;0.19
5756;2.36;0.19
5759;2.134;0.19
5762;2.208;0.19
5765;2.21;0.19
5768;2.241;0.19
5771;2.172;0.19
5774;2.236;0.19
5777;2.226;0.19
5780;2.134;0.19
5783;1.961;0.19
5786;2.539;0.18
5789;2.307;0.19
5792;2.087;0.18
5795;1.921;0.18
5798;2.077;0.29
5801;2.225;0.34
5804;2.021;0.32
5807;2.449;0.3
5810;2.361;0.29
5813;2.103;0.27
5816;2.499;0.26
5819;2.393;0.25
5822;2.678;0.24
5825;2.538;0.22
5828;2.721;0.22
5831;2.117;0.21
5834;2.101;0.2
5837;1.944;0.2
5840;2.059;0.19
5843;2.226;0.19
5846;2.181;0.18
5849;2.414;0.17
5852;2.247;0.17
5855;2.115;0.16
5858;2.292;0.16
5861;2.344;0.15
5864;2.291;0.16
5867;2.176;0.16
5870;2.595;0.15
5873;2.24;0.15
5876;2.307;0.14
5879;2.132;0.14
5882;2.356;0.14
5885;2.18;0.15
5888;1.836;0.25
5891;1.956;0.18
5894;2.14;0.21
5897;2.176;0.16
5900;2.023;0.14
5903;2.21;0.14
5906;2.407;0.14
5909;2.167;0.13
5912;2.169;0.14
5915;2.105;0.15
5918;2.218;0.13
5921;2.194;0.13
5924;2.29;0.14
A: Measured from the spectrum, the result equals 0.3 A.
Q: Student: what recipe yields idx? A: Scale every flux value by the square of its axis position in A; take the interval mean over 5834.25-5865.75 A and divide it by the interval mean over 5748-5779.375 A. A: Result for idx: 1.0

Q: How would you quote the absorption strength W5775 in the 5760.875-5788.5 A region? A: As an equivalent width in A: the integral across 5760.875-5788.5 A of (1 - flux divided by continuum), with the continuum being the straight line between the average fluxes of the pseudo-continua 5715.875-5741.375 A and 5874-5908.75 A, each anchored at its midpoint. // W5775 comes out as 1.0 A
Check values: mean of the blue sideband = 2.35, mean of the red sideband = 2.16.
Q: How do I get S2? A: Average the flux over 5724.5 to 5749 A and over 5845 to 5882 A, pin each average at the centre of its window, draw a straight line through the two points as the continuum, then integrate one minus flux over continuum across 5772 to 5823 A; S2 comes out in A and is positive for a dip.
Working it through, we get 2.0 A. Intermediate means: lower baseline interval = 2.39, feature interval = 2.24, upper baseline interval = 2.28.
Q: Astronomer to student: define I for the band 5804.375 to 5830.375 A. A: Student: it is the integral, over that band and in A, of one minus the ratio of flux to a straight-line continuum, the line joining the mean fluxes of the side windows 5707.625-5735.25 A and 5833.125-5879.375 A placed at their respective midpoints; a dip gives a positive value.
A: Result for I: -2.1 A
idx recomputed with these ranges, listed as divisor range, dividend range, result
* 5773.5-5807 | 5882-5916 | 1.02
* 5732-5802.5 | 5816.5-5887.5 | 1.06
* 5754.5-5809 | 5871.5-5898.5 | 1.01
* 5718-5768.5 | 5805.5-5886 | 1.04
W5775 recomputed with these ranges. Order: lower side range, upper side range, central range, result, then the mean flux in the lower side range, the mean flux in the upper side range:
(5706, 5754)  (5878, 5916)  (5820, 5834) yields -1.65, 2.29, 2.14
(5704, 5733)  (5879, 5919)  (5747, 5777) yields 0.79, 2.3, 2.15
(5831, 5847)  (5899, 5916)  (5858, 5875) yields -1.51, 2.1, 2.19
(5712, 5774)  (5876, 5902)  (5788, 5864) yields -2.55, 2.28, 2.11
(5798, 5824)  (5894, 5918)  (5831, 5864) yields 1.13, 2.33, 2.18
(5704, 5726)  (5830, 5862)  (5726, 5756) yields -1.43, 2.24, 2.18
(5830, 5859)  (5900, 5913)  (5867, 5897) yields 0.07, 2.17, 2.22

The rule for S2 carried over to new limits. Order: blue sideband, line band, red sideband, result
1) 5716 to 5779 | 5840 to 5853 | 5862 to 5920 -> -0.1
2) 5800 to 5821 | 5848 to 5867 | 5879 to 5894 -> -0.9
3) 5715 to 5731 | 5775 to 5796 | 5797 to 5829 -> 1.7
